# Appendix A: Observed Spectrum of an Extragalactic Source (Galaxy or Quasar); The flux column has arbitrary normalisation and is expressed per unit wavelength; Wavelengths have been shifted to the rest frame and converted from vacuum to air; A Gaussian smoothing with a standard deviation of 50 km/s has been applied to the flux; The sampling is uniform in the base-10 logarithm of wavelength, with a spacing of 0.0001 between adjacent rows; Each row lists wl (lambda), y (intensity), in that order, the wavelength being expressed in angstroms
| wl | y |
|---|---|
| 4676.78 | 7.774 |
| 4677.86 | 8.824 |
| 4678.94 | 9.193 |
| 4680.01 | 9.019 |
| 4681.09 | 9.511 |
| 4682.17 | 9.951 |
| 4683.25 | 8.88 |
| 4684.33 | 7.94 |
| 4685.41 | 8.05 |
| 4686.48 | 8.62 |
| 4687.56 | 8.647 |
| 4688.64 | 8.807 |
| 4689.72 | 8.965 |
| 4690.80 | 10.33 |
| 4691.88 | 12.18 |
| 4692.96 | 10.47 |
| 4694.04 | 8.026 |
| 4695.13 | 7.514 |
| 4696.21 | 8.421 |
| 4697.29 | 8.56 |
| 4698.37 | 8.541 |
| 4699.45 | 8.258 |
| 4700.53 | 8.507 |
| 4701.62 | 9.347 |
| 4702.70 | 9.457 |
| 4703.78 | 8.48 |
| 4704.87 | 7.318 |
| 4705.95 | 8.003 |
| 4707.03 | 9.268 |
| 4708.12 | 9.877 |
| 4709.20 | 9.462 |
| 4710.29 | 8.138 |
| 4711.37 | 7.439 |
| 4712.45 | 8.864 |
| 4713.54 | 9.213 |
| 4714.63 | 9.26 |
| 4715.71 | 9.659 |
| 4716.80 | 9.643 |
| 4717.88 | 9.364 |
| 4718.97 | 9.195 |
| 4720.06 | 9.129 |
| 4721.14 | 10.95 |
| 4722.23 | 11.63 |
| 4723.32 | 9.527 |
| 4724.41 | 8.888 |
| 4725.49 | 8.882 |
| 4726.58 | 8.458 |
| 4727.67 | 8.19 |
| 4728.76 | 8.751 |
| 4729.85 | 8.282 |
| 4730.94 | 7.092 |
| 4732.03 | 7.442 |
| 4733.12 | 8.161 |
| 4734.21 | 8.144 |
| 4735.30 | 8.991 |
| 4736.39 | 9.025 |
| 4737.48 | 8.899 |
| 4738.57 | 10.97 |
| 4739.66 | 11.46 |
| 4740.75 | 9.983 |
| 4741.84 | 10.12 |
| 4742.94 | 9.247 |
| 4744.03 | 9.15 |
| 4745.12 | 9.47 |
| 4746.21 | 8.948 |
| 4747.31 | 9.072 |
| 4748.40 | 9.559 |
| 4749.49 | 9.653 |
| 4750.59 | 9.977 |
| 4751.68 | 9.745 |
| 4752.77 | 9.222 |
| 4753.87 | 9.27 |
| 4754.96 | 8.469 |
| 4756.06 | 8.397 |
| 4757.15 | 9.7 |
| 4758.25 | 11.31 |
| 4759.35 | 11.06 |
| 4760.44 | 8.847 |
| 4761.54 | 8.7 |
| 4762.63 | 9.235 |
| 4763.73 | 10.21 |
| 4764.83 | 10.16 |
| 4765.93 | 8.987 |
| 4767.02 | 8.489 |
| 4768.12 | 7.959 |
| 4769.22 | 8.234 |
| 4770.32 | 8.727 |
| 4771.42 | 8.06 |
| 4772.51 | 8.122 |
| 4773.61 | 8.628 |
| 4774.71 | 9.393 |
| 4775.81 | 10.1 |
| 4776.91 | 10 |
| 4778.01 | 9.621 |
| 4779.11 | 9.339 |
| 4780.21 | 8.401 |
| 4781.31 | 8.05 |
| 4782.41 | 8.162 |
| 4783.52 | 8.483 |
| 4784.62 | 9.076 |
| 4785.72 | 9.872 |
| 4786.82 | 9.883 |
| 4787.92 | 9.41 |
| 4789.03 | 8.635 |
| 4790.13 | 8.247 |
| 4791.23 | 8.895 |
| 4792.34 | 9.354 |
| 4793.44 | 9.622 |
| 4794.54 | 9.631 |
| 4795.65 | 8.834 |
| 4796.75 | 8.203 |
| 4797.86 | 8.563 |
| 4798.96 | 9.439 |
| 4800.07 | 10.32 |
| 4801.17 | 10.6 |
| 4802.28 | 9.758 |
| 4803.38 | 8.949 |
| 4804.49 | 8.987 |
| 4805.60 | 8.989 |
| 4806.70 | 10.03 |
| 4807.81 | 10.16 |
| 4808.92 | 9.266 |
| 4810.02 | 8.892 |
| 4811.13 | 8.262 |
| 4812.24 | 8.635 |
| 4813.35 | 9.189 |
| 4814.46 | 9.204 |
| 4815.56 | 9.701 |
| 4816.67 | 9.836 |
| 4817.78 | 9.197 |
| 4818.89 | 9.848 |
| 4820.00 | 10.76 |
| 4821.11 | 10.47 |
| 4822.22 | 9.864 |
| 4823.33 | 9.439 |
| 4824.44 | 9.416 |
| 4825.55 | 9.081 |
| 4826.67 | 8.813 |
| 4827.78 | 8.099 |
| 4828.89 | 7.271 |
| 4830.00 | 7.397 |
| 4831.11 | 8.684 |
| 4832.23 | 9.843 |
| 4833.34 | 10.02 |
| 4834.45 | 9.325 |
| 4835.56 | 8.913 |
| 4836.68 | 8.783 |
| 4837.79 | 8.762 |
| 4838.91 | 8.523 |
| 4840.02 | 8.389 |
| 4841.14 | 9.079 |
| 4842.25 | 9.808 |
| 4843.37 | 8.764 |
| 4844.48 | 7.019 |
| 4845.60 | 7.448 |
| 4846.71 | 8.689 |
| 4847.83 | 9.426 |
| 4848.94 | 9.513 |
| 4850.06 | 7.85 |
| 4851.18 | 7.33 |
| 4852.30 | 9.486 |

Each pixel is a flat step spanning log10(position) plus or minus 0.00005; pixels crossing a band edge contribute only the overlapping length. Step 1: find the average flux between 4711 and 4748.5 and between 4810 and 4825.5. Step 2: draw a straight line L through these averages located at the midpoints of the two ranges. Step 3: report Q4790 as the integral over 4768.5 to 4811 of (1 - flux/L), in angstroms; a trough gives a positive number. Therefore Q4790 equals 1.2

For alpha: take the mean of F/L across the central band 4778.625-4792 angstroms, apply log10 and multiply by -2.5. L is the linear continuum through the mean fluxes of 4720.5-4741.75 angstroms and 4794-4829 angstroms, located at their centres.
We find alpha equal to 0.05 mag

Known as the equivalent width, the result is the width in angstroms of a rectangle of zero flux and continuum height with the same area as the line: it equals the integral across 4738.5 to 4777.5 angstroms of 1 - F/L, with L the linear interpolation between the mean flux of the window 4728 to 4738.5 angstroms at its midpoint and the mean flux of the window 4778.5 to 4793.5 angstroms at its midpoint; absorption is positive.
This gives -3.3 angstroms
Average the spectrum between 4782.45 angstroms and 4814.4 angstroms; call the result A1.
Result 9.2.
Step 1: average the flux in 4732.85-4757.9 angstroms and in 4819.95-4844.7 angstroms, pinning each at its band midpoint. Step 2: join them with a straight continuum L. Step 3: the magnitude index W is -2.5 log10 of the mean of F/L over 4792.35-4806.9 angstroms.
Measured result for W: -0.03 mag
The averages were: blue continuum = 9.4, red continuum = 8.97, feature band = 9.37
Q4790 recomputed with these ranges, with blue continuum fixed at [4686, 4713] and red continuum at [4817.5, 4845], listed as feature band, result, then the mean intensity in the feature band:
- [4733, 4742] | -0.7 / 9.57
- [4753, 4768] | -0.8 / 9.4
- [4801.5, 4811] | -0.4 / 9.36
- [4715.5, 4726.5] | -0.9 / 9.64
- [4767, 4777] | 0.2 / 8.73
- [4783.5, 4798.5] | -0.2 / 9.08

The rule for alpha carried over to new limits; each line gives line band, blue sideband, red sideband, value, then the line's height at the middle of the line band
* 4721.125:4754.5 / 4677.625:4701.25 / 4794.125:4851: -0.03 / 9.01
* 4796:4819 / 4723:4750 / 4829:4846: -0.06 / 8.8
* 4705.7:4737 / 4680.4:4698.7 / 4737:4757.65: 0.04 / 9.31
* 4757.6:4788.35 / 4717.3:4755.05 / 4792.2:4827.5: 0.02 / 9.33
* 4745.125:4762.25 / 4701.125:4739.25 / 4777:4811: -0.05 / 9.07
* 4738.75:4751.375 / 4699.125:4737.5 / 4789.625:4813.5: -0.09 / 8.98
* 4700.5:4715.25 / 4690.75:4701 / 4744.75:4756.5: 0.04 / 9.08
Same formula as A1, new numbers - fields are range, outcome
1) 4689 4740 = 9.02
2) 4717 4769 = 9.28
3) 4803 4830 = 9.23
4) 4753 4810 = 9.19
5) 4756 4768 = 9.55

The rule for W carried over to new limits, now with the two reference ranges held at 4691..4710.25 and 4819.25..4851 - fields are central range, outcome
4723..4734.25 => 0.07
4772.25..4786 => -0.01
